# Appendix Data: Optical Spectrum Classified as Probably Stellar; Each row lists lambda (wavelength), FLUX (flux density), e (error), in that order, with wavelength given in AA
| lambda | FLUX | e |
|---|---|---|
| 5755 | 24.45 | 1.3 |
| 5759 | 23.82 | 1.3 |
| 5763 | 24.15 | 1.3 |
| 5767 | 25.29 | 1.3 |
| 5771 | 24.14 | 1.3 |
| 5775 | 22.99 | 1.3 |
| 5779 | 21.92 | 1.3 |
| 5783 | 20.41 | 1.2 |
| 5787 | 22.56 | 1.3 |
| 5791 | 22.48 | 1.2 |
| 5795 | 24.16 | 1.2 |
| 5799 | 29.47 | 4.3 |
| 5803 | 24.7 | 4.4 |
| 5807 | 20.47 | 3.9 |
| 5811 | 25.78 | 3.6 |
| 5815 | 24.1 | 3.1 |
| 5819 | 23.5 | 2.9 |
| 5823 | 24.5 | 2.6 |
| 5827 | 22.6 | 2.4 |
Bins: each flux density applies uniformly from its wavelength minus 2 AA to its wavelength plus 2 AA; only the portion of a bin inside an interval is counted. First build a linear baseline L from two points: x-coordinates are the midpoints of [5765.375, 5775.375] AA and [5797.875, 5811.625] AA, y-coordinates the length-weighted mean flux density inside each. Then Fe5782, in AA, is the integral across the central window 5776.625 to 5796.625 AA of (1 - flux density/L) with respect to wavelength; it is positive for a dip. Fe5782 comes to 1.8 AA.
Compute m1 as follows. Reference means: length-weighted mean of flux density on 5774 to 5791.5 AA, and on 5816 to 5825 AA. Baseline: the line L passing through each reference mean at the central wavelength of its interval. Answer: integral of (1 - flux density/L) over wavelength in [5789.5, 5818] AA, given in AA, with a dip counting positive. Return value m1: -1.7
